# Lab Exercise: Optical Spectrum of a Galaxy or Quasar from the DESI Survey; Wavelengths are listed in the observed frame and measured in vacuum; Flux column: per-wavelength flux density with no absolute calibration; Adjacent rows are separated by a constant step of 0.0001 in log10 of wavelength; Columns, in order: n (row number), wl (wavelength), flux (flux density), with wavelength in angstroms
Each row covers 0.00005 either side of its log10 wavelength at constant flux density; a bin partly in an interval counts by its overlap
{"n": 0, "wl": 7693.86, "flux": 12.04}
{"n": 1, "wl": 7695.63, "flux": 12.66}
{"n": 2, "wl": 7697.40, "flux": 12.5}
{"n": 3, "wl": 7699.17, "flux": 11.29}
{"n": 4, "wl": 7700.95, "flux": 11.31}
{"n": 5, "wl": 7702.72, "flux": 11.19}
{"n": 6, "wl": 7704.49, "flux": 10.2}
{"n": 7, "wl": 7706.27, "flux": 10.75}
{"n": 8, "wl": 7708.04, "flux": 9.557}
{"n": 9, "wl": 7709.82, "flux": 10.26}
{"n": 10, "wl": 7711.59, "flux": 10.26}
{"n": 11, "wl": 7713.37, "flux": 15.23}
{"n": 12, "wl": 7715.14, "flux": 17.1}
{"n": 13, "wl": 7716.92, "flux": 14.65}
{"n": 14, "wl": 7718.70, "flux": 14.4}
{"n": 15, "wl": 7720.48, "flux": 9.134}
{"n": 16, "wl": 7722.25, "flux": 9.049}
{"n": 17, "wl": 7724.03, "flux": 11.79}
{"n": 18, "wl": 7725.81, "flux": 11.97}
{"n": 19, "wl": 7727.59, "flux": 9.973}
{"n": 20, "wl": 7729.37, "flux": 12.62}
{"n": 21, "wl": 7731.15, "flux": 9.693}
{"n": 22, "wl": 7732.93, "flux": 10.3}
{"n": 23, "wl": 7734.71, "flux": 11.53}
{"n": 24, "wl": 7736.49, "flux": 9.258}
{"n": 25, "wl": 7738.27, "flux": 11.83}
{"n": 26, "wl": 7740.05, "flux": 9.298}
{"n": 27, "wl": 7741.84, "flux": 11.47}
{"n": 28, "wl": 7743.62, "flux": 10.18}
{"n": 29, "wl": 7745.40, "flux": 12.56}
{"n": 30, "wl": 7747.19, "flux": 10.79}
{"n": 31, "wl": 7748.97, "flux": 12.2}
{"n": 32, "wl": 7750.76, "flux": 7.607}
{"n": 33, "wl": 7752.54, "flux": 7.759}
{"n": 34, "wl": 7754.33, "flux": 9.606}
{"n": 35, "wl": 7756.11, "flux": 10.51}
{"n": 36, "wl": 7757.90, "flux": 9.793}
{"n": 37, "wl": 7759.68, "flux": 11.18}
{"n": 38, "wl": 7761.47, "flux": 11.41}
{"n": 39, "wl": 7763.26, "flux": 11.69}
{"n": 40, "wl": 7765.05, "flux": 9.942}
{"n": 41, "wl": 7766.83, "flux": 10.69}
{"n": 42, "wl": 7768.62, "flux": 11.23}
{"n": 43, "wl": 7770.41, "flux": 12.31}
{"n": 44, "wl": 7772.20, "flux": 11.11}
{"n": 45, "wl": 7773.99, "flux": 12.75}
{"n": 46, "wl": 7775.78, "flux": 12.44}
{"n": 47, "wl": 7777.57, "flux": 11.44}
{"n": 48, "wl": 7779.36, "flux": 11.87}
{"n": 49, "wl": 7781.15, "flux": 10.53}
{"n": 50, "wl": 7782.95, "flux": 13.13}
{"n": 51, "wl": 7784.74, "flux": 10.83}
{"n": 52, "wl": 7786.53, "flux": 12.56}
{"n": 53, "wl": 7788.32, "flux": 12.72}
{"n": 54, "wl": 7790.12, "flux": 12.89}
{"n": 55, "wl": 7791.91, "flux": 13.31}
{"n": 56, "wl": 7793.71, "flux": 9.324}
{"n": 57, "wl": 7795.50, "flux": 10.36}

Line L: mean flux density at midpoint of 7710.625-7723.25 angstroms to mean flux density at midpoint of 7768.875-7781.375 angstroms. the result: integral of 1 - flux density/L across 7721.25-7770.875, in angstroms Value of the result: 6.8 angstroms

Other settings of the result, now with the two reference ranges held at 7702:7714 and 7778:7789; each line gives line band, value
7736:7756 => 2.1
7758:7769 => 0.7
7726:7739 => 0.6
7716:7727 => -0.7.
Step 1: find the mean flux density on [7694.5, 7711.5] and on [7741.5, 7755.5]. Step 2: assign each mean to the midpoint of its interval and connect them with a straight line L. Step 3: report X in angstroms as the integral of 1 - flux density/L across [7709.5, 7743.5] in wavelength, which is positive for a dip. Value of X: -2.9 angstroms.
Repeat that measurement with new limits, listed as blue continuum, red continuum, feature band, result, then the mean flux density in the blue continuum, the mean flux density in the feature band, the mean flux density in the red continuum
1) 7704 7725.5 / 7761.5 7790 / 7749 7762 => 2.2 angstroms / 11.9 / 9.81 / 11.7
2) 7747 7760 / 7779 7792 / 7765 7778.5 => -0.5 angstroms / 9.83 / 11.6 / 12.2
